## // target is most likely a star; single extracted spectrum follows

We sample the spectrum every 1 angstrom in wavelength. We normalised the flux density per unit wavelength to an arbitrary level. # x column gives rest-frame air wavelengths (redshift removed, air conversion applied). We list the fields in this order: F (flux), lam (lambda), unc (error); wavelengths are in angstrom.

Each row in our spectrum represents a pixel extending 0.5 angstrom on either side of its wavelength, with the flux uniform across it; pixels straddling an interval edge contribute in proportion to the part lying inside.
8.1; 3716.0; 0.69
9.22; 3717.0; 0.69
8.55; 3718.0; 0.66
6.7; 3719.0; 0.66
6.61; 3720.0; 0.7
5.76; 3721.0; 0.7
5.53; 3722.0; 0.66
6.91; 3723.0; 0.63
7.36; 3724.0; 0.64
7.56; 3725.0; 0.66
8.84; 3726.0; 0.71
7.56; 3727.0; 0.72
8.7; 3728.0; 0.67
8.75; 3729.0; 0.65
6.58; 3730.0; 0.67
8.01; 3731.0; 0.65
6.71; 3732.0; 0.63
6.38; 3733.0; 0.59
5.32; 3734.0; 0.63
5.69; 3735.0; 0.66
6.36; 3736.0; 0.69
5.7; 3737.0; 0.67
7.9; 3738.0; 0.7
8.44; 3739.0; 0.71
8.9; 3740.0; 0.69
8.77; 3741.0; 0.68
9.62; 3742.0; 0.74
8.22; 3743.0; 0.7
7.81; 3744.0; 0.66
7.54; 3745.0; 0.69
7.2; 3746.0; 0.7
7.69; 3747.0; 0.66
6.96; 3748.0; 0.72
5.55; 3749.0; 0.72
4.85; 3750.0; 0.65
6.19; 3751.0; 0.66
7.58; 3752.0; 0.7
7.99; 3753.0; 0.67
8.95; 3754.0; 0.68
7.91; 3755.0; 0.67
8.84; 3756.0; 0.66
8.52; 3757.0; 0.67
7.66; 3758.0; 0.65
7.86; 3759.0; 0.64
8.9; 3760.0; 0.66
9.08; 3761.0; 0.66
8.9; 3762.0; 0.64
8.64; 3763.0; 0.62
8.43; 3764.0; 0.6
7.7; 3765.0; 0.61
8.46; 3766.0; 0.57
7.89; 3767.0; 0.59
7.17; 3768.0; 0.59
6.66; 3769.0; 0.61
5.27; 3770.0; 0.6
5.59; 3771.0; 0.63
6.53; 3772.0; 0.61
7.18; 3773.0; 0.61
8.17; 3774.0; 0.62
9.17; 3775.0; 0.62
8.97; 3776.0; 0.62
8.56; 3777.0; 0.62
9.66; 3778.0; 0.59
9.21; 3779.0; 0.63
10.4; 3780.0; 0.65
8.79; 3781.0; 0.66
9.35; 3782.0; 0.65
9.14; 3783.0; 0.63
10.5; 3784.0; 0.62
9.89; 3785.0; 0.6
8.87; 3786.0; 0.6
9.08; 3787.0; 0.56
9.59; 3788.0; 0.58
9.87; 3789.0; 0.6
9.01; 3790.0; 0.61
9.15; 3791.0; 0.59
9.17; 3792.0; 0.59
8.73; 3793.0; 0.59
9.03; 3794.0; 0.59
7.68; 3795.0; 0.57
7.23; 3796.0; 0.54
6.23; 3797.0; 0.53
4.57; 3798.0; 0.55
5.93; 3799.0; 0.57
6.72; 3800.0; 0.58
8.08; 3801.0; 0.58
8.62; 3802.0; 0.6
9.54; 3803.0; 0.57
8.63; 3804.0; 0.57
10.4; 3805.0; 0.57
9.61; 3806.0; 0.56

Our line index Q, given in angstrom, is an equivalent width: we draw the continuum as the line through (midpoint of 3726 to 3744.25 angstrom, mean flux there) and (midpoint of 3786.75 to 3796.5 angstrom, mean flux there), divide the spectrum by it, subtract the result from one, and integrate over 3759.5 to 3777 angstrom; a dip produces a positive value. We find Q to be 1.0 angstrom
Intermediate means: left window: 7.56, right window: 8.85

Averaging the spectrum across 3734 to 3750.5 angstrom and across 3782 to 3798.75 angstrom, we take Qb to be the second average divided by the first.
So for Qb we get 1.2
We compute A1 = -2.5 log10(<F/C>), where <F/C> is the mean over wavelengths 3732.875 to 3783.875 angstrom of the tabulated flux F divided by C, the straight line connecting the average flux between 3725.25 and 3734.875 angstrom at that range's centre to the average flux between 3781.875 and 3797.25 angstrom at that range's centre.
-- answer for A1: 0.04 mag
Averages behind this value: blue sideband 7.36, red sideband 8.94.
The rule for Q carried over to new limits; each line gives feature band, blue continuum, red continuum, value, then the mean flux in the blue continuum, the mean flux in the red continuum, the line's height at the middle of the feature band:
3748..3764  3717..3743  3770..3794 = 0.58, 7.38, 8.82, 8.1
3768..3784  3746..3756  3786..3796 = 0.16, 7.17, 8.94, 8.27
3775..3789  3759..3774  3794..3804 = -3.56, 7.63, 7.34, 7.49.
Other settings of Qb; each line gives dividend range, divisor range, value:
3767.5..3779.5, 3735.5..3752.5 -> 1.04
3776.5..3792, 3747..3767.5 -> 1.20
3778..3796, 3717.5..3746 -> 1.25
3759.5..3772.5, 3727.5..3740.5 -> 1.06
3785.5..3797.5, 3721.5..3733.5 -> 1.17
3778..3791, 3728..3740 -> 1.34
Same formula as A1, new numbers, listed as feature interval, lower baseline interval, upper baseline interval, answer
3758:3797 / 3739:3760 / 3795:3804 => -0.14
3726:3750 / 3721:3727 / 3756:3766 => 0.03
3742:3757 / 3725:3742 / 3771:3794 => 0.07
